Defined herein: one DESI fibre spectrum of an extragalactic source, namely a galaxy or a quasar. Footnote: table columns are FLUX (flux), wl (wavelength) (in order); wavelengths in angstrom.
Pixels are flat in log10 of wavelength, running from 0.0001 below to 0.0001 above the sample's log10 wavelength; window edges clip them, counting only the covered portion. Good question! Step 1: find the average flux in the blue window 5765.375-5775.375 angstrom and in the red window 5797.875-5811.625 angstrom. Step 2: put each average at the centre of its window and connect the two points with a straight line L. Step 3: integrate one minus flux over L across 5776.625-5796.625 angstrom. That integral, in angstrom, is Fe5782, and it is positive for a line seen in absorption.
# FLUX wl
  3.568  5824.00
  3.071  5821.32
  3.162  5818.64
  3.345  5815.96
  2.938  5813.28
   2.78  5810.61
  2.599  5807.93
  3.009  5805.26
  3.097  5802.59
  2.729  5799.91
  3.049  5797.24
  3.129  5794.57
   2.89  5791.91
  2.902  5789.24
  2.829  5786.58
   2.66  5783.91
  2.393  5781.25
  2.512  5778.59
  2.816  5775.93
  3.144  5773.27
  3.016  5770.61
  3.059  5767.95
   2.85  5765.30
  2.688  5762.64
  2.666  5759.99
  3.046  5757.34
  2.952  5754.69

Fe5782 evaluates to 1.2 angstrom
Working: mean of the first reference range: 3.03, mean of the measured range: 2.77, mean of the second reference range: 2.85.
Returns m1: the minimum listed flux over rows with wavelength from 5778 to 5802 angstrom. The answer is 2.393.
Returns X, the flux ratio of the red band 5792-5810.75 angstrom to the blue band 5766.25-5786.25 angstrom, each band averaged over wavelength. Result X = 1.04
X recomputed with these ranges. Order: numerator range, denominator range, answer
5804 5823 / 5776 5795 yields 1.09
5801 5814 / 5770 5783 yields 1.04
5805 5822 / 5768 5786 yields 1.07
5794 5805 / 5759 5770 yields 1.06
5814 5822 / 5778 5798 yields 1.14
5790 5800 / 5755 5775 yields 1.02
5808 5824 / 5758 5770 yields 1.08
